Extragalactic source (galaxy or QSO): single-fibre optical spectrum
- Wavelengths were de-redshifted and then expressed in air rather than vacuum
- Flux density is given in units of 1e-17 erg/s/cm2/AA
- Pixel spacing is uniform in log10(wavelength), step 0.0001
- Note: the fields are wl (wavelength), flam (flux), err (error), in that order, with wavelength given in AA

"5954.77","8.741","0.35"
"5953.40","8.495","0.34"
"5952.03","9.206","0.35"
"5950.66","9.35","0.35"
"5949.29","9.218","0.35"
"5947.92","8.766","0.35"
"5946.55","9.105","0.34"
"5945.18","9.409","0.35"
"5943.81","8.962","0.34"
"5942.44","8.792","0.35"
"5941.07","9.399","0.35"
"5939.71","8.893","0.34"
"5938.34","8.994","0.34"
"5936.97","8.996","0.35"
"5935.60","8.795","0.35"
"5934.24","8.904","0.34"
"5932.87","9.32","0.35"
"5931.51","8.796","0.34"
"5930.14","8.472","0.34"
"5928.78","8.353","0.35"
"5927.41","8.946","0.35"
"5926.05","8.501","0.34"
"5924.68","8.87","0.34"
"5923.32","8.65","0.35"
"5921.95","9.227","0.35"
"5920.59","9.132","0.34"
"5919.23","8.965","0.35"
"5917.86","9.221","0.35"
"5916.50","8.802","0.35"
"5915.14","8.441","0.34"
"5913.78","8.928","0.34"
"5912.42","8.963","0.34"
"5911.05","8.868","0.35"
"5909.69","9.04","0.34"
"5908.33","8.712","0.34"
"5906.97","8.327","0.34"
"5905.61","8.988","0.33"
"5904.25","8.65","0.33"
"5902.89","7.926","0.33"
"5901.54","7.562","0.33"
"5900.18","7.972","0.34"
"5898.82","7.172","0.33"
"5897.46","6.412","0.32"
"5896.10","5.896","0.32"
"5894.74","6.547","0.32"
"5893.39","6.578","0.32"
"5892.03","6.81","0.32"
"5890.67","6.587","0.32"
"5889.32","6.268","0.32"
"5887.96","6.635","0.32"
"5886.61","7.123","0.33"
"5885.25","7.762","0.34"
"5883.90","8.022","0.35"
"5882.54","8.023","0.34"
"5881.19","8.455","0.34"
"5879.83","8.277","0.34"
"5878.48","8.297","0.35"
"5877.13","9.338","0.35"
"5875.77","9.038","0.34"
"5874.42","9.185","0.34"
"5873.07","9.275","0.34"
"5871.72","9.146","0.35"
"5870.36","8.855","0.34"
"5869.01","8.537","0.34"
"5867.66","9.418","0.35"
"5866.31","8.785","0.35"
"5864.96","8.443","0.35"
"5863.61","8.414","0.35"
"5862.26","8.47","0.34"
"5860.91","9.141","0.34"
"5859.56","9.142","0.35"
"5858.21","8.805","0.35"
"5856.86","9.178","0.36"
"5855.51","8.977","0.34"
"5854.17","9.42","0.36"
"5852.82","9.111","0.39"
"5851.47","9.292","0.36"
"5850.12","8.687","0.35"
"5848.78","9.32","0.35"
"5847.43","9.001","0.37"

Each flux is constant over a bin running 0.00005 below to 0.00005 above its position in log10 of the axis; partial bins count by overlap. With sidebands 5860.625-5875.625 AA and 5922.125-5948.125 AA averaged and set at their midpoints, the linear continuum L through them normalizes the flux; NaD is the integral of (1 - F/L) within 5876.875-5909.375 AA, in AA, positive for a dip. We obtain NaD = 4.74 AA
